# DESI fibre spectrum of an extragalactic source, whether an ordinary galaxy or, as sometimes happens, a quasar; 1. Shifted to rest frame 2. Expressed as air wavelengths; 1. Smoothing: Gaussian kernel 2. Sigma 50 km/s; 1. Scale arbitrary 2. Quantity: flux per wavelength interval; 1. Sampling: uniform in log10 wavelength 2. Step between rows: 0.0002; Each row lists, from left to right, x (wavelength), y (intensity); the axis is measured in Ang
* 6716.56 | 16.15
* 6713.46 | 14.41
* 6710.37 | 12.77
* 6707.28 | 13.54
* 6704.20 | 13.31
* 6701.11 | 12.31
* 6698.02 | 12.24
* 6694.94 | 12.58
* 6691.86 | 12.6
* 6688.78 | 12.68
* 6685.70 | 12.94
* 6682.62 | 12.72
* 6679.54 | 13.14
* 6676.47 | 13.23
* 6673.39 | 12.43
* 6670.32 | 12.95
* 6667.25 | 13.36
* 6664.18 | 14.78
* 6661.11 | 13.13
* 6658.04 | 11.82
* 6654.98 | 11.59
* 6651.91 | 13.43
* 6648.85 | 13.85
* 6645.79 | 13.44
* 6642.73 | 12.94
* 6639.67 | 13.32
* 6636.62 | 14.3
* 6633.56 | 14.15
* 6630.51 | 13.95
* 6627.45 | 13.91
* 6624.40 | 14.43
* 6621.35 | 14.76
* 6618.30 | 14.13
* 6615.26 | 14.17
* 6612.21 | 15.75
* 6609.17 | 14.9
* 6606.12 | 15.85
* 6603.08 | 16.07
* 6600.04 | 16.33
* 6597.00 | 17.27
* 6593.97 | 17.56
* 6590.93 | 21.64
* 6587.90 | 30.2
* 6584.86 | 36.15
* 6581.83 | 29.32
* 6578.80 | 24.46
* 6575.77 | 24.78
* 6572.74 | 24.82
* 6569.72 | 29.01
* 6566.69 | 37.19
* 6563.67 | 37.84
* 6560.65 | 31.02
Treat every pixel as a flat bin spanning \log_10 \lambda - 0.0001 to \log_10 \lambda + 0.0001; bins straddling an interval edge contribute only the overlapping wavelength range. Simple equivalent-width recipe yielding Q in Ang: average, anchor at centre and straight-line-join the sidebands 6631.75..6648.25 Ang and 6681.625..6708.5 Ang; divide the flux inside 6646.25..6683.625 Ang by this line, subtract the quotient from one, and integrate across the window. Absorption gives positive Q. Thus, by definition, 0.55 Ang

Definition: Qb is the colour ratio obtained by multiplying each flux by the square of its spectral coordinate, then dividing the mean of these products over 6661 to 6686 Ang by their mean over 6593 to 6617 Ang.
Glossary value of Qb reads 0.85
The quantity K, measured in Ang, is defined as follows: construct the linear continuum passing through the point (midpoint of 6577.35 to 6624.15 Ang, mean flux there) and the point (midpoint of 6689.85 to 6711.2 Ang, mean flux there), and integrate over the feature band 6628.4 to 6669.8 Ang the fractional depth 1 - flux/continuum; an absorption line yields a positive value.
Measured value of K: 7.5 Ang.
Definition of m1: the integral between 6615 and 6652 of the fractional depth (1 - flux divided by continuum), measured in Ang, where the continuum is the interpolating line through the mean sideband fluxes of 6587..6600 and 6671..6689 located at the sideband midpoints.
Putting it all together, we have 6.8 Ang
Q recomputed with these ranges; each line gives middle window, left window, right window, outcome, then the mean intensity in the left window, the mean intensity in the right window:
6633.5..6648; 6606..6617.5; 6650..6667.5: 0.2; 15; 13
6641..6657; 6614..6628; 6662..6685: 0.8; 14.3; 13.2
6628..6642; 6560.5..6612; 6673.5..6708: 3.8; 24.6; 12.8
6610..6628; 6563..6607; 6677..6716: 5.8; 25.1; 13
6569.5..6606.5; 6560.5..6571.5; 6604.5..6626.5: 3.2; 33.9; 14.8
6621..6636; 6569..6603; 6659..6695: 3.8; 24.2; 13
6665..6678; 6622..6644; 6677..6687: 0.1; 13.9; 13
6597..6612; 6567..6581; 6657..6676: 4.3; 26.9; 13.1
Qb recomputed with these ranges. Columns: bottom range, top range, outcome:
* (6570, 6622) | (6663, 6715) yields 0.65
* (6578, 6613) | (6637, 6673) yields 0.63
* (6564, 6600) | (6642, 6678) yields 0.51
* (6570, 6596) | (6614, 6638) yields 0.55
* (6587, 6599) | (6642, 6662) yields 0.62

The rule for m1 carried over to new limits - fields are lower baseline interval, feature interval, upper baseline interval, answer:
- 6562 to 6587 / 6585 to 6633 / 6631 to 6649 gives 10.0 Ang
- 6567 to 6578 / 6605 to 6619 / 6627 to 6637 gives 2.7 Ang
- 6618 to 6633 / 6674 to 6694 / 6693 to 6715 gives 0.7 Ang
